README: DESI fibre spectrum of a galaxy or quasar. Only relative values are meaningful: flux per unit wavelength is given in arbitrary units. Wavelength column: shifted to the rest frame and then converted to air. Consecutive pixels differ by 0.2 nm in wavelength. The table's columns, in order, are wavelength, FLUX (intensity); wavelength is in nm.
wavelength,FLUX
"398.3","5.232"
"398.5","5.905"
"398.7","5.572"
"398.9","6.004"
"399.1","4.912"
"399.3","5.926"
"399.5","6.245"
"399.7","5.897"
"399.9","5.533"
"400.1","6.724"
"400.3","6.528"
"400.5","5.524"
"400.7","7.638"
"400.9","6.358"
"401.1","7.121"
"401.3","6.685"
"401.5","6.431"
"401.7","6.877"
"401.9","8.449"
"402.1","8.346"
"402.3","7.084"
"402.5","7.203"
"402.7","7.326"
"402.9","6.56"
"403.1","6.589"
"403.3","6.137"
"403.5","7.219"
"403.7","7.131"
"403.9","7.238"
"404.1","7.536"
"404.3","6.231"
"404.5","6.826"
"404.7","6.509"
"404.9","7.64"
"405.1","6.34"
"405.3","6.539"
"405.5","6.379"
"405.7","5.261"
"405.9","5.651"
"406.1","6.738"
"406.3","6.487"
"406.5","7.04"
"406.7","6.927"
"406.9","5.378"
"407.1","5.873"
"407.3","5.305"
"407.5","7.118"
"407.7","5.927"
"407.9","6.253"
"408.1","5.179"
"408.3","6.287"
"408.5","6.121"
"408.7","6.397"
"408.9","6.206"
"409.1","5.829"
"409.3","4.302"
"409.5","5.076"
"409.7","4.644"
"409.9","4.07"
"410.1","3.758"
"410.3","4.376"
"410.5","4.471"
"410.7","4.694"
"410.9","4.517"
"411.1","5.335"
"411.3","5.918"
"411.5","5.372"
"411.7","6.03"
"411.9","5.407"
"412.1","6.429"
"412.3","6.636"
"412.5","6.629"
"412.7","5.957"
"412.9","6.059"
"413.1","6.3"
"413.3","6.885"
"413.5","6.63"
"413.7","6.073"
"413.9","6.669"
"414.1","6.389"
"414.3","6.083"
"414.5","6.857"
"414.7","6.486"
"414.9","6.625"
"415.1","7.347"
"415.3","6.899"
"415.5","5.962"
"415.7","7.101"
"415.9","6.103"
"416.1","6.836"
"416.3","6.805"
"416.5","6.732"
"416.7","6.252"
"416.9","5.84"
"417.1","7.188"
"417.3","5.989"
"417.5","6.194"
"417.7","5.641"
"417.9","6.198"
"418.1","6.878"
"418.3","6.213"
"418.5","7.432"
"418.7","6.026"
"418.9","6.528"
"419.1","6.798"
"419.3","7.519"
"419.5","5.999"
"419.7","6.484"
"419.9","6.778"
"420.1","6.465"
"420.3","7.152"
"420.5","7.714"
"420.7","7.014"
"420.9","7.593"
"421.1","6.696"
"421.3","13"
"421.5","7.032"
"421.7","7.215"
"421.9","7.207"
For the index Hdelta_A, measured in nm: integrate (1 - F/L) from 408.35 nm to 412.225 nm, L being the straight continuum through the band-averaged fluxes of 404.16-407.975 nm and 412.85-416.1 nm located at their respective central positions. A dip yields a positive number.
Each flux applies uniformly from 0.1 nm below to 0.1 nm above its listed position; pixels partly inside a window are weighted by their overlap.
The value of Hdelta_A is 0.73 nm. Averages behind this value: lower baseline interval 6.35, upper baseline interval 6.55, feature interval 5.23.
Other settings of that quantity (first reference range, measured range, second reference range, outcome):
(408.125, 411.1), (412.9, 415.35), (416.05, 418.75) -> -0.30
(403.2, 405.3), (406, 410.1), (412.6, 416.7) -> 0.57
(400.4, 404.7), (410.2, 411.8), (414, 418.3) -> 0.38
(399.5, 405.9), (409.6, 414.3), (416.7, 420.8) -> 0.72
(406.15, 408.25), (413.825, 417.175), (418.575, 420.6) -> -0.02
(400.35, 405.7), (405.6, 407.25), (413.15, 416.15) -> 0.16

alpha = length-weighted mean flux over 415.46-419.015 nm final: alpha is 6.45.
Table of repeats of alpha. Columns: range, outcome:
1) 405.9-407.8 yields 6.28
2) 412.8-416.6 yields 6.57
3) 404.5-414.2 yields 5.89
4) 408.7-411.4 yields 4.92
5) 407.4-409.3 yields 6.05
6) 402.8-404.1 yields 6.87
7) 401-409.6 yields 6.51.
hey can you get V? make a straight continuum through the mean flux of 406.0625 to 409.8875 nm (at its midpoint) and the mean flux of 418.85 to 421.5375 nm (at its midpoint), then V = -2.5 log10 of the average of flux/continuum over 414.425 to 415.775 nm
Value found 0.00 mag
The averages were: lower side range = 5.9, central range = 6.75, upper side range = 7.36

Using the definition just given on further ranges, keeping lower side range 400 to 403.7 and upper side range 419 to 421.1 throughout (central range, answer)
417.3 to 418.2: 0.12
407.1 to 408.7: 0.15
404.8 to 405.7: 0.06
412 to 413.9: 0.09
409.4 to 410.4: 0.50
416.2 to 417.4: 0.08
